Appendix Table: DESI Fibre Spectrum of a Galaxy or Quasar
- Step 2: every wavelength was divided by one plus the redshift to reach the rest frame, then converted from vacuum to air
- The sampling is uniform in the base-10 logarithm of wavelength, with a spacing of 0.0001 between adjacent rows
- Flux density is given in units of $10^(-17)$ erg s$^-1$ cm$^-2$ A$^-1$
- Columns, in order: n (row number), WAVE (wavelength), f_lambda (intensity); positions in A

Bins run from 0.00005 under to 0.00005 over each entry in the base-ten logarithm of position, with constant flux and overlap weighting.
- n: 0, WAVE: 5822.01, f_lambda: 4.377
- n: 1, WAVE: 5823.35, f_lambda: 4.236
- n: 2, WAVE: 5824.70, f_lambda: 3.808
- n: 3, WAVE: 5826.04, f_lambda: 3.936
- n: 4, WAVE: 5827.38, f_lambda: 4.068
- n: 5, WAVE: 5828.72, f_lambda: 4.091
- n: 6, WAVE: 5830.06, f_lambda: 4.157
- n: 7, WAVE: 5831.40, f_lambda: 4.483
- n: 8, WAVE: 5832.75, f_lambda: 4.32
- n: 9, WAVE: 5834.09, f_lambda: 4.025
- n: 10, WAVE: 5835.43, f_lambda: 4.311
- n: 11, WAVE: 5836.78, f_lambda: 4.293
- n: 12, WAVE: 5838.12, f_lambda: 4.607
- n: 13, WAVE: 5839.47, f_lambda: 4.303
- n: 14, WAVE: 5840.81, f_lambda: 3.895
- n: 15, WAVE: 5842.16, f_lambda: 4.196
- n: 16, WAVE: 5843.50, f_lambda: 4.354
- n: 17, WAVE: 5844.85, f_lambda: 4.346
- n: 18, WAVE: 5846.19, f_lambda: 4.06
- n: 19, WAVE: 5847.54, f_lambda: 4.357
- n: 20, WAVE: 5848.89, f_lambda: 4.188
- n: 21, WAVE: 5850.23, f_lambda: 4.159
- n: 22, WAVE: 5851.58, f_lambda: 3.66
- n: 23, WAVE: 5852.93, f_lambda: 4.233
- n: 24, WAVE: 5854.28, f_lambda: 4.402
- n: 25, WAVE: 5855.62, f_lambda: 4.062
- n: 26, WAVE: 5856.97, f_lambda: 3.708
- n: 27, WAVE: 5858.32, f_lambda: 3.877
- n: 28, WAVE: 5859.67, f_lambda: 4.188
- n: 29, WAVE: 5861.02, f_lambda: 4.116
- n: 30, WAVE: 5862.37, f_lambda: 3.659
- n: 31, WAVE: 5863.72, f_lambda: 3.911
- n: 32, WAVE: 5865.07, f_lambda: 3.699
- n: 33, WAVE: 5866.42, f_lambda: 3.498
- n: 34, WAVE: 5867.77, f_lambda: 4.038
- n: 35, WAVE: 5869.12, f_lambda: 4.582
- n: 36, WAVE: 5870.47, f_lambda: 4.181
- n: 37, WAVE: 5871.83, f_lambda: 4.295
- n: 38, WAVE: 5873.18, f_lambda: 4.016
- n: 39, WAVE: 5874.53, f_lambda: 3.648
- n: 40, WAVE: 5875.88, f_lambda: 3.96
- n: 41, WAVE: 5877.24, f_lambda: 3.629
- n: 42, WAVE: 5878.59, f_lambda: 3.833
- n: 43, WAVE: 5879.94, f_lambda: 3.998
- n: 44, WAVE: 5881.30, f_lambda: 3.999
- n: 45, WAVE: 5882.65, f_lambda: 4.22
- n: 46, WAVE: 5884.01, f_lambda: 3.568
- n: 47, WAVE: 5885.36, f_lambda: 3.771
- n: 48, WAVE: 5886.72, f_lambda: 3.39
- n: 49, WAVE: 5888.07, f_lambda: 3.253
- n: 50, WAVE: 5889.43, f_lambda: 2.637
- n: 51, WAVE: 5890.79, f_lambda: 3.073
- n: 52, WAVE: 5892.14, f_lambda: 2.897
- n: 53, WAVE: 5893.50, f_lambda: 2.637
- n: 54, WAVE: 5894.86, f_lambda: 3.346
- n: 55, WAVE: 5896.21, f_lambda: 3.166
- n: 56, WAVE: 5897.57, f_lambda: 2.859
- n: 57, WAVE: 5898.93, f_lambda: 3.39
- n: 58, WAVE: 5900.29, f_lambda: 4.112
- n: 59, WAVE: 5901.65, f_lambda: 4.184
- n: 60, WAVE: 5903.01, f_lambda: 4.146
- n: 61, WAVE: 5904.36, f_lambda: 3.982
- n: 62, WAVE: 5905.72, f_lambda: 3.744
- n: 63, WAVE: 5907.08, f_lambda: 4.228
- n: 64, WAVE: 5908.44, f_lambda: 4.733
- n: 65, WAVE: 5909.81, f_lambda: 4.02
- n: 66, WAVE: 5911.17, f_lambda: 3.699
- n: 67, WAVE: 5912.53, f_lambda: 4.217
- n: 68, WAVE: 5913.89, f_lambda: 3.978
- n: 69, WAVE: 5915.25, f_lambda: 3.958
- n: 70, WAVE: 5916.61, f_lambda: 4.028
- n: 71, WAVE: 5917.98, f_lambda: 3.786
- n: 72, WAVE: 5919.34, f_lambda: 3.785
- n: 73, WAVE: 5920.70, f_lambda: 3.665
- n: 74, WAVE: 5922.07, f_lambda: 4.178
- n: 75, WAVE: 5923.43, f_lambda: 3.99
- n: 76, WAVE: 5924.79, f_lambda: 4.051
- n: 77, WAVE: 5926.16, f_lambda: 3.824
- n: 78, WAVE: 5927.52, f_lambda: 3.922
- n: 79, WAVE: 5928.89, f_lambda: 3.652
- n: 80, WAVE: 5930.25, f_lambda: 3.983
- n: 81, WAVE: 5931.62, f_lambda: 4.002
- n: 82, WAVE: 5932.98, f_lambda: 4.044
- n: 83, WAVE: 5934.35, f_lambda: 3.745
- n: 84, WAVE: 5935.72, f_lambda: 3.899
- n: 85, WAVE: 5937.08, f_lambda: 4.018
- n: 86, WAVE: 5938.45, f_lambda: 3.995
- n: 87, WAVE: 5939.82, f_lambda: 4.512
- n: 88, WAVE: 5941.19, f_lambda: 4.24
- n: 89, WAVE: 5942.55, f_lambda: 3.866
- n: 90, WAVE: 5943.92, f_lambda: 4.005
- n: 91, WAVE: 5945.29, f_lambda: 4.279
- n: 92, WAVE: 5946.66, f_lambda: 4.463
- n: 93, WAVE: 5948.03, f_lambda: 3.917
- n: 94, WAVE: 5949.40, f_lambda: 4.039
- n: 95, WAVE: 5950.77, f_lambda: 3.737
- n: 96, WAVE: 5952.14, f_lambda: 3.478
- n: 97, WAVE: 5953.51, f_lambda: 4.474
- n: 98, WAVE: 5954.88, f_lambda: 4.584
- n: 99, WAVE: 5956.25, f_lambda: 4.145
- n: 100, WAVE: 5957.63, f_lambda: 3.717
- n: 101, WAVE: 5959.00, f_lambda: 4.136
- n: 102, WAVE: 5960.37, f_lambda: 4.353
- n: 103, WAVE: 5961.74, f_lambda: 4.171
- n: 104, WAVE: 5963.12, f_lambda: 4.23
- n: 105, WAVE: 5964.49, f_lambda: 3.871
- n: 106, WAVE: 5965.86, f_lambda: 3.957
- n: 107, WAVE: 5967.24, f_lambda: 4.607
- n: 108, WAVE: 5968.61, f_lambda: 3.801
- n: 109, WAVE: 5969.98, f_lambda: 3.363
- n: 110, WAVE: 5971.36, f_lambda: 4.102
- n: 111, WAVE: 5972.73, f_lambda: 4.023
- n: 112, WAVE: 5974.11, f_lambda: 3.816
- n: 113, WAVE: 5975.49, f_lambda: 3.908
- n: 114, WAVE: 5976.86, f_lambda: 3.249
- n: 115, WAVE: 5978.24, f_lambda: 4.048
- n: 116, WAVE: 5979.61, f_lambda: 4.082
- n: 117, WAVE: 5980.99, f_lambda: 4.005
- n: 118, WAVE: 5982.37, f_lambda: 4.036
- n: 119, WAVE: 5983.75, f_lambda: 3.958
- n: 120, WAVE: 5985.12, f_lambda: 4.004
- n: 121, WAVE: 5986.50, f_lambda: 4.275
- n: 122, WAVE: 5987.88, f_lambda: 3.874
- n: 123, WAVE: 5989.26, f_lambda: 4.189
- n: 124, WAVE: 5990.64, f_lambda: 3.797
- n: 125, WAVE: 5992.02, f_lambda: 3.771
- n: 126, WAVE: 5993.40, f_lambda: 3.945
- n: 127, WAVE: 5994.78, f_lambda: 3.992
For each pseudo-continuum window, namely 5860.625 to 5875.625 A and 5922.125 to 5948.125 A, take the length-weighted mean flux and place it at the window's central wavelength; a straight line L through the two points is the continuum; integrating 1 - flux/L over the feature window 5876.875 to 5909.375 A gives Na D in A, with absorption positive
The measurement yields 3.0 A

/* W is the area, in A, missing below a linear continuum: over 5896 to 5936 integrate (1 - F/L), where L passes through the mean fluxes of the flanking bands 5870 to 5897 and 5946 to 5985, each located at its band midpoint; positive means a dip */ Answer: -1.8 A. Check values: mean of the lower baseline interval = 3.57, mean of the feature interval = 3.91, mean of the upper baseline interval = 4.01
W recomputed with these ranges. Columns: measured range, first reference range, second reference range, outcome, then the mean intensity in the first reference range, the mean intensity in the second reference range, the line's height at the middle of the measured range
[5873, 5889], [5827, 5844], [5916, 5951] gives 1.5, 4.24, 3.99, 4.12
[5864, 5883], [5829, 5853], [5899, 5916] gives 0.8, 4.22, 4.06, 4.14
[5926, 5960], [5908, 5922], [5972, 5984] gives -0.8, 3.98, 3.9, 3.94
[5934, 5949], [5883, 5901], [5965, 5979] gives -1.8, 3.26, 3.89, 3.65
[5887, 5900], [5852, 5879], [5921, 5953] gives 3.0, 3.98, 3.99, 3.98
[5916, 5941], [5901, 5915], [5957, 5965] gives 0.8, 4.09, 4.09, 4.09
